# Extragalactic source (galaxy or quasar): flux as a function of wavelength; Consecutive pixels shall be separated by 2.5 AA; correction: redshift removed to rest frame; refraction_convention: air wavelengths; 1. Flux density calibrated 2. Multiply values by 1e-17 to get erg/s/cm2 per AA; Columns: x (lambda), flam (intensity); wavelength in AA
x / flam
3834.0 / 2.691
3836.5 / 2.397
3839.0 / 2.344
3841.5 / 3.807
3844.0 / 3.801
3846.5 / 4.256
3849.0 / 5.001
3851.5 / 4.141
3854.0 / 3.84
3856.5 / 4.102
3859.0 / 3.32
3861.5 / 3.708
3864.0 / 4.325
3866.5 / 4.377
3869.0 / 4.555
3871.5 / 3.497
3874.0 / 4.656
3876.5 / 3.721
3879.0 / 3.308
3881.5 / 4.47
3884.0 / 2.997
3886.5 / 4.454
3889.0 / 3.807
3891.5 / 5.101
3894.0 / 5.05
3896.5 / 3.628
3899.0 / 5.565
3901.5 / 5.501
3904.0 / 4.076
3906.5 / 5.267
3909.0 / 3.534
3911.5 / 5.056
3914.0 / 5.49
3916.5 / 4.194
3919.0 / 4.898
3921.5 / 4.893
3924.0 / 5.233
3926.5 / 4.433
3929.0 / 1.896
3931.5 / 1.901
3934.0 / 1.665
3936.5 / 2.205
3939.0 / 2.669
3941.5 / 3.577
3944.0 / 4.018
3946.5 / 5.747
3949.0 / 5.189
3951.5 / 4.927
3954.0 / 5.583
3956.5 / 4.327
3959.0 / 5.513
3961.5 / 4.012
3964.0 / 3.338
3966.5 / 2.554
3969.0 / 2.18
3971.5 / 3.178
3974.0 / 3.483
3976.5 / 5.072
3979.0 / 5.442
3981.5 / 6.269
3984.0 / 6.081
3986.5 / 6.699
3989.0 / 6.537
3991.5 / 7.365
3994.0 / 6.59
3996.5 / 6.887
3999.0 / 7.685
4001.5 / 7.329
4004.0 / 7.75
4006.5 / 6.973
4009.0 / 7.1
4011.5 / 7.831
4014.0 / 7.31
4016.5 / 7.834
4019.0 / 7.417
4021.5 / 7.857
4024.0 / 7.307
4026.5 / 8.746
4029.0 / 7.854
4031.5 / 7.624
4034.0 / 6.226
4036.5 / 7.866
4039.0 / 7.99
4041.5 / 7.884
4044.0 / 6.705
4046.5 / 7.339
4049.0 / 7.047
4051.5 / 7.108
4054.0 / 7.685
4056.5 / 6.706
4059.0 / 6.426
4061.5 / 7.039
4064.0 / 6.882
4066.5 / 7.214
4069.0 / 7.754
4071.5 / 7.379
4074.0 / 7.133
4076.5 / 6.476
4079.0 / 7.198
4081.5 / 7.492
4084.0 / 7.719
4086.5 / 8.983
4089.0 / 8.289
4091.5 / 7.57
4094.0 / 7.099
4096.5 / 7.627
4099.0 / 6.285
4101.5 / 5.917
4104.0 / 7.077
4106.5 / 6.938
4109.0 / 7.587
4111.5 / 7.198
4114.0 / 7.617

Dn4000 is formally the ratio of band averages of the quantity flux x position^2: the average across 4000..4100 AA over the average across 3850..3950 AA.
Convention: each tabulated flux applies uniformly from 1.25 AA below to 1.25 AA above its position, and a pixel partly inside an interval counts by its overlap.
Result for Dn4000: 1.9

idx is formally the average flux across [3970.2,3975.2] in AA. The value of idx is 3.32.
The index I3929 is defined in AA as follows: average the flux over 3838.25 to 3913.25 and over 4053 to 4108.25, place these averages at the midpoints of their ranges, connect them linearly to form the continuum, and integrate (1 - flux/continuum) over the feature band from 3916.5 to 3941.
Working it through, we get 7.84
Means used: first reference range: 4.2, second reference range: 7.22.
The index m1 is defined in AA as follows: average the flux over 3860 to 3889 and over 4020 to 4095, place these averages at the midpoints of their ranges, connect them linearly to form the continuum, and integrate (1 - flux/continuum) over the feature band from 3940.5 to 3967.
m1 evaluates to 4.7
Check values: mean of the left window 3.99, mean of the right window 7.42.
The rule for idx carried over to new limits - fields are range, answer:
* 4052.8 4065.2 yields 6.94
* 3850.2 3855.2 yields 4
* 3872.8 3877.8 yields 4.18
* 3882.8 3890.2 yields 3.76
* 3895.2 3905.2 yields 4.7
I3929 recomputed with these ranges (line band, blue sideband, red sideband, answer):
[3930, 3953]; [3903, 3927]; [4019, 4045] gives 7.98 AA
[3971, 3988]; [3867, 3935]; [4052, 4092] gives 1.15 AA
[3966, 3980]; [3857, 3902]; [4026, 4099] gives 5.19 AA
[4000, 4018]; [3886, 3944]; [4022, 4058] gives -2.30 AA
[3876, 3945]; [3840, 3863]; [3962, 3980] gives -4.12 AA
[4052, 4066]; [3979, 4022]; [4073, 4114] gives 0.48 AA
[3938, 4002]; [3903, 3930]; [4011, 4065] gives 8.20 AA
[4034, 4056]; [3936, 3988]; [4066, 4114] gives -3.70 AA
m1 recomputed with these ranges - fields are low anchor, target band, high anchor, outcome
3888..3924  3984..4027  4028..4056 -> -4.1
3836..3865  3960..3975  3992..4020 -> 7.7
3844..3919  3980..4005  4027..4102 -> -3.1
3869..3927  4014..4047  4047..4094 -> -4.6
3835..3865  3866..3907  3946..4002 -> -1.4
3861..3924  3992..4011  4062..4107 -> -3.7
